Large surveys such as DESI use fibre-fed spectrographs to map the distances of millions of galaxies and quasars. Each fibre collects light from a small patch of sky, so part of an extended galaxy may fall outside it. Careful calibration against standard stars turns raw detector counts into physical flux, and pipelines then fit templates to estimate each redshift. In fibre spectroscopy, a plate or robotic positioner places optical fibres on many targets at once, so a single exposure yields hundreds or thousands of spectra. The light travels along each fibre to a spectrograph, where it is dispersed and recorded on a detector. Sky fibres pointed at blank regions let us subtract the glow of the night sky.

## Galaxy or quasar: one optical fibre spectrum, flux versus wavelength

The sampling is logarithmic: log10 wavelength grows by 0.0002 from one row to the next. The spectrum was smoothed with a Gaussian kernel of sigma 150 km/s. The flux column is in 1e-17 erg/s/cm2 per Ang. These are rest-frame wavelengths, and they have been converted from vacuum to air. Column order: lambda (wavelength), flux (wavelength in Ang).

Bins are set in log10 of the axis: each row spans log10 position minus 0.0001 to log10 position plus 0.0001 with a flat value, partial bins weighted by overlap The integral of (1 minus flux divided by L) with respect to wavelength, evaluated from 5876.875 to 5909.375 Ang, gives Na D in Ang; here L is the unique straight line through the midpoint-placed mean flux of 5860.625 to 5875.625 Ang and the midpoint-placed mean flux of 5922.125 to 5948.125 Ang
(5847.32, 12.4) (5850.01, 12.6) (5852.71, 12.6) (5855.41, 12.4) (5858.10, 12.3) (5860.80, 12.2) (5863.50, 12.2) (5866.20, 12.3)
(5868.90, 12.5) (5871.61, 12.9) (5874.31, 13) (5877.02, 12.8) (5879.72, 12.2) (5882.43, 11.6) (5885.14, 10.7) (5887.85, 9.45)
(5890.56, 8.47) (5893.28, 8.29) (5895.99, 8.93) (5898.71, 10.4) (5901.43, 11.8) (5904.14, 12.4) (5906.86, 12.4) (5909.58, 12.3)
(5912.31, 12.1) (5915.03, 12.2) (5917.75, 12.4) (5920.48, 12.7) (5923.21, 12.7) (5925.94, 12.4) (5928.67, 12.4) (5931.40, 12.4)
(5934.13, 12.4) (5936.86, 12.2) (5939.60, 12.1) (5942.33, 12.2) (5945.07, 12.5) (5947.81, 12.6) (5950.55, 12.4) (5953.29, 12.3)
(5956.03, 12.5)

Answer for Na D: 4.5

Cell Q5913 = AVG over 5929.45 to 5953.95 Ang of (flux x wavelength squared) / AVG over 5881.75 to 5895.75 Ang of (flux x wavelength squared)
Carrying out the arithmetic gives 1.32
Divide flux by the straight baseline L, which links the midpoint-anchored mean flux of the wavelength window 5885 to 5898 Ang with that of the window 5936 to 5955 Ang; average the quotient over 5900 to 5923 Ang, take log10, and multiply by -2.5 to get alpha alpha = -0.195 mag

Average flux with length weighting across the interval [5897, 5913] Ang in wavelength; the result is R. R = 11.8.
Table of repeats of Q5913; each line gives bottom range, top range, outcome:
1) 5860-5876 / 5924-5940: 1.01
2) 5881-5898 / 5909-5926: 1.30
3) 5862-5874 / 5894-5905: 0.86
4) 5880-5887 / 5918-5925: 1.14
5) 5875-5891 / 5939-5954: 1.14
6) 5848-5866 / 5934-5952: 1.03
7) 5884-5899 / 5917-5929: 1.36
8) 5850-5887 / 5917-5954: 1.04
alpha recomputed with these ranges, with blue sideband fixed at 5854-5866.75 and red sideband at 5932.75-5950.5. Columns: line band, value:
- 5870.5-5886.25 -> 0.01 mag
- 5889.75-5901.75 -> 0.29 mag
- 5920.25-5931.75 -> -0.02 mag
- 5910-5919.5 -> 0.01 mag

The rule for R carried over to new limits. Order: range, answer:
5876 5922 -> 11.2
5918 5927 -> 12.6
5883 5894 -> 9.45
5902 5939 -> 12.4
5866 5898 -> 11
